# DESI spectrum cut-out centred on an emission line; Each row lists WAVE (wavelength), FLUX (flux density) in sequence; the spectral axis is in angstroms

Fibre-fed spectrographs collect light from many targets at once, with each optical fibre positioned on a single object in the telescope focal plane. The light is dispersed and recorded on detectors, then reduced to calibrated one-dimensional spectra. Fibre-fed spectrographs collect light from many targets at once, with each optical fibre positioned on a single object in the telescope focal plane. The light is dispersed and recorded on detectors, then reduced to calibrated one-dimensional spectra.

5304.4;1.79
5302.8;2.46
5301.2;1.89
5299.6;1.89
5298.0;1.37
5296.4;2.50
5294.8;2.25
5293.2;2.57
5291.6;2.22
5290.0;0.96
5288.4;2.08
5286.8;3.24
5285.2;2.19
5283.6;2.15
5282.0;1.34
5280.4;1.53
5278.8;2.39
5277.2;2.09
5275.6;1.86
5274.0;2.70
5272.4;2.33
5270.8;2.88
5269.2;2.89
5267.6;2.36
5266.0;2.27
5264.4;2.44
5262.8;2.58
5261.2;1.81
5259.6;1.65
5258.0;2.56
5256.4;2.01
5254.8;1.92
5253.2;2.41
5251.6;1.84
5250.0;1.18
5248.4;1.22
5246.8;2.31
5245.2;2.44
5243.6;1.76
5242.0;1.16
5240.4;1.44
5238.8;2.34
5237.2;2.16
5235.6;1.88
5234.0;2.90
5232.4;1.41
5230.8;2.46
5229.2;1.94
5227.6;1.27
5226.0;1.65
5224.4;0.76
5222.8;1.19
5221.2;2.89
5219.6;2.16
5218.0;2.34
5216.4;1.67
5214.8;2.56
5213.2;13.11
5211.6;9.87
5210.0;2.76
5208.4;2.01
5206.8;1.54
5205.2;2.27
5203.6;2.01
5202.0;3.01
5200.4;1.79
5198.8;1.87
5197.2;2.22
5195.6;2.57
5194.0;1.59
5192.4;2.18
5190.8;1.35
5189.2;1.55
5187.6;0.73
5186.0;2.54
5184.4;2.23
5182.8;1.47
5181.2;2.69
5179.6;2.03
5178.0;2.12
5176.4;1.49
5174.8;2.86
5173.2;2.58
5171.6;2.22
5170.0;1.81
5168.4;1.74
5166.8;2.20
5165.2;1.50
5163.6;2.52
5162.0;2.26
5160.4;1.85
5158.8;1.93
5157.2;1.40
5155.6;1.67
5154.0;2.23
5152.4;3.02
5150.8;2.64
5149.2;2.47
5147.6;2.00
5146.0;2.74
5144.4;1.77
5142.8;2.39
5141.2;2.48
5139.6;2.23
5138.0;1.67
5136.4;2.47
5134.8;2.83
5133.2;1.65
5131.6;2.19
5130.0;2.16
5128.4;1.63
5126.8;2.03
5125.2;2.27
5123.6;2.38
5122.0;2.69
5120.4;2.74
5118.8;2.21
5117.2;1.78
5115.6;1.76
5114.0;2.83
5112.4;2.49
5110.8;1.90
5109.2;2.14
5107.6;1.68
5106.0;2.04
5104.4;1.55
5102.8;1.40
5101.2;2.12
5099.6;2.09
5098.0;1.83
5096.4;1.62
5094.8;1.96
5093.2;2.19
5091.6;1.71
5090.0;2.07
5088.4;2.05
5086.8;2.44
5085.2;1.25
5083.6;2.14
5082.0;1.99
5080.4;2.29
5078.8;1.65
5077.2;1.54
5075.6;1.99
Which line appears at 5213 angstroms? Hbeta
